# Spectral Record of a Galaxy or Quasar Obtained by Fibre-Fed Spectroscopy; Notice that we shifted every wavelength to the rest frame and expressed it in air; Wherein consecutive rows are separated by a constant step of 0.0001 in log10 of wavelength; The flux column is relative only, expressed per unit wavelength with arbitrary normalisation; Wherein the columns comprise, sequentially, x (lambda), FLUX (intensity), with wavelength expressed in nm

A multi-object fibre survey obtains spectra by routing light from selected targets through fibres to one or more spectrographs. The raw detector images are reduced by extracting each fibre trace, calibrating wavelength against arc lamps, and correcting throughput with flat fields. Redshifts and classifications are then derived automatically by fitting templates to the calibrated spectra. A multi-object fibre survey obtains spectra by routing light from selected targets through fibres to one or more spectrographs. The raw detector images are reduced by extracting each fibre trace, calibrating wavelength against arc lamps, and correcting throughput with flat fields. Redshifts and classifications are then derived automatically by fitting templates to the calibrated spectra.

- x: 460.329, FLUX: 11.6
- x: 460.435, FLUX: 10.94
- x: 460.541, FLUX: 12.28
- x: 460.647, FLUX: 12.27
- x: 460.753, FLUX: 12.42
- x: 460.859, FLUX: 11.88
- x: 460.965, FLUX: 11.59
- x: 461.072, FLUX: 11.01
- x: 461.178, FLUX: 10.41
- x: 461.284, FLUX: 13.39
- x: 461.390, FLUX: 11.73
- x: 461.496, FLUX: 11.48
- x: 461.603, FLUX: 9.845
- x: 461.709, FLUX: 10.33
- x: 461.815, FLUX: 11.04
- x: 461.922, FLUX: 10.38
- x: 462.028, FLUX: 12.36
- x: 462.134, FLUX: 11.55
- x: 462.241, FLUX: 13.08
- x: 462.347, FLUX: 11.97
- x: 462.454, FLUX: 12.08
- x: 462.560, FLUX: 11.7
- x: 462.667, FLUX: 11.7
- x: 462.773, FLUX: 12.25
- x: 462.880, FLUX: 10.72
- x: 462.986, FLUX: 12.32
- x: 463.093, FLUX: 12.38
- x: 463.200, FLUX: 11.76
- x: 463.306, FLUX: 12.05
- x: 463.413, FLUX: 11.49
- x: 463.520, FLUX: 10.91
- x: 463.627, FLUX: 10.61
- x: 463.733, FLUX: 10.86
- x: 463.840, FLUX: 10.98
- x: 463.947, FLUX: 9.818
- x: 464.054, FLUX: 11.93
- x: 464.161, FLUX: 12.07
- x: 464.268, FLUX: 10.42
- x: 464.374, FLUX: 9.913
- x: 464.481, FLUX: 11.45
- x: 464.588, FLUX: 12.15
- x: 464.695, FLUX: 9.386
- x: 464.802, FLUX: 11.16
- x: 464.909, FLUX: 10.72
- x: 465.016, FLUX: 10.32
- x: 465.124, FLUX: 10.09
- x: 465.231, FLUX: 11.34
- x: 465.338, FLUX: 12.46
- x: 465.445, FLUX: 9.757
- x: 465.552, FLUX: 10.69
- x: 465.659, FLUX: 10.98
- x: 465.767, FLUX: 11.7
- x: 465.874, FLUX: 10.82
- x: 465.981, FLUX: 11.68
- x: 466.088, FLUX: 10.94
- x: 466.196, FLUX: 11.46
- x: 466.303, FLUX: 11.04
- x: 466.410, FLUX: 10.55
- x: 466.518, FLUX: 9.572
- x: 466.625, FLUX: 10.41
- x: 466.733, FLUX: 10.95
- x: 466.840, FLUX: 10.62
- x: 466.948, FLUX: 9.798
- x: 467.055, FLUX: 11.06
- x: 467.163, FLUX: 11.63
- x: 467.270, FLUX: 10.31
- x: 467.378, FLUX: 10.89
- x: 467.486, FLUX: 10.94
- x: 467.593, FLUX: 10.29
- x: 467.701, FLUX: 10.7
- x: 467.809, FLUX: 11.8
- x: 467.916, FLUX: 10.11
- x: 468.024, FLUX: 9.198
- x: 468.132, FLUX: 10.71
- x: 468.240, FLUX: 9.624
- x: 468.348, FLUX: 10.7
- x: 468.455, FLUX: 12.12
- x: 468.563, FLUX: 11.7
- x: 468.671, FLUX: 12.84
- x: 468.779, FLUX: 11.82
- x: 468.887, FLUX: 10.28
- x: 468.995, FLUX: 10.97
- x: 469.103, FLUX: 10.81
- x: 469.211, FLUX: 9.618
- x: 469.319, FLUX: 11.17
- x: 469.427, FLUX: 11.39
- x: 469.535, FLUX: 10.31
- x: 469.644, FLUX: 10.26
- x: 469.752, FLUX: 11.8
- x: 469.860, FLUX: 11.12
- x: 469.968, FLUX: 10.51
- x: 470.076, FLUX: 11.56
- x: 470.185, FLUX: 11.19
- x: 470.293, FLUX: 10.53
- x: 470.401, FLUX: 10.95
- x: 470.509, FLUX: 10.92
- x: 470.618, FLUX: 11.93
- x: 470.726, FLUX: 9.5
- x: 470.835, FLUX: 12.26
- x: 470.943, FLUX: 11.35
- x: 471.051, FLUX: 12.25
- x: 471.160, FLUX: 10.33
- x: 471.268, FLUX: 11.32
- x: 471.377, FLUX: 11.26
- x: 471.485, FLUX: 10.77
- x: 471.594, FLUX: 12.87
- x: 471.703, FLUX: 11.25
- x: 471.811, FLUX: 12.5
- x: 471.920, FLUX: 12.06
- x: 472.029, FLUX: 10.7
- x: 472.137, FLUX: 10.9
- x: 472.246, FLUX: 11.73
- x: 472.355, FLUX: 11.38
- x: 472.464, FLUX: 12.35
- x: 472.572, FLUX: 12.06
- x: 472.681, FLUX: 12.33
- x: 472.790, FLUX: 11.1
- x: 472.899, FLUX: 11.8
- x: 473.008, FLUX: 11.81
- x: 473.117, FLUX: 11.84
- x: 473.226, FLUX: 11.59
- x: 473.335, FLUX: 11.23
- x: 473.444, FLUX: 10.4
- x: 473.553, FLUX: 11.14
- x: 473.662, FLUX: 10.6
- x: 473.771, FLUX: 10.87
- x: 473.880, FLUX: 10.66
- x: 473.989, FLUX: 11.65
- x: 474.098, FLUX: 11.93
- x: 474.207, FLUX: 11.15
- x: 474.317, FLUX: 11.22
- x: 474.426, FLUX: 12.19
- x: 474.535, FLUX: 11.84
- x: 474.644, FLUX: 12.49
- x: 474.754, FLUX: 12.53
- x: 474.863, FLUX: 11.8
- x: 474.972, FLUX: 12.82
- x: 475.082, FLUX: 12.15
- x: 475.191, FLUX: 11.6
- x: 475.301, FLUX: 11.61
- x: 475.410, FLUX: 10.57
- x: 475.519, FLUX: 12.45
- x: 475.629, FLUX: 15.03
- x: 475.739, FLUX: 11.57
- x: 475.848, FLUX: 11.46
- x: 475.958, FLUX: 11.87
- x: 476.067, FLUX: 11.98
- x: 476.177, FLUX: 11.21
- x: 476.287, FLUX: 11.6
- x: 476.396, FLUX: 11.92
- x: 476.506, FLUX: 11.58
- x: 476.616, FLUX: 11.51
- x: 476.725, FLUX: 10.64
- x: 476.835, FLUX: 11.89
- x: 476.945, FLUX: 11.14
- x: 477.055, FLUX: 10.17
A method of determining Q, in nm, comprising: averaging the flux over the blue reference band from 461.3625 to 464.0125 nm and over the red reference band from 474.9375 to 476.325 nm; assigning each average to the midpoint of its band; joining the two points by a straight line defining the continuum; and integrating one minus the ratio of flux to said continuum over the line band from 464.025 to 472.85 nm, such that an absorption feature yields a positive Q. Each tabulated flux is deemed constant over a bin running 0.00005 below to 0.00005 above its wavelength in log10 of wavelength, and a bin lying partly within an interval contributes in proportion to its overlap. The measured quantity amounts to 0.46 nm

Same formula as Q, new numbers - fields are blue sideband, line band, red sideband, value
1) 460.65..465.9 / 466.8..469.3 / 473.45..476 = 0.15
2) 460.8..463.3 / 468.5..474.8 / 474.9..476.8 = 0.23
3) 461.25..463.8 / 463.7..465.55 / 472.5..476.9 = 0.12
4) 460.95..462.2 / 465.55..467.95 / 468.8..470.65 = 0.04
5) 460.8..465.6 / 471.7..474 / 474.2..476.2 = 0.08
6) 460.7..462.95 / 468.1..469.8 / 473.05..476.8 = 0.09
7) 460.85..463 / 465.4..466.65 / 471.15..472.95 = 0.08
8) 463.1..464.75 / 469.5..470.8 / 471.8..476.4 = 0.06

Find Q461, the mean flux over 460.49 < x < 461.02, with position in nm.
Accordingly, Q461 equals 12.1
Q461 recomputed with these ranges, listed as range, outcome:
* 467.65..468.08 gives 10.5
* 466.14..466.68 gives 10.6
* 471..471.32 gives 11.3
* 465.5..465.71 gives 10.8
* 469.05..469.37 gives 10.5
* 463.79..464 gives 10.4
